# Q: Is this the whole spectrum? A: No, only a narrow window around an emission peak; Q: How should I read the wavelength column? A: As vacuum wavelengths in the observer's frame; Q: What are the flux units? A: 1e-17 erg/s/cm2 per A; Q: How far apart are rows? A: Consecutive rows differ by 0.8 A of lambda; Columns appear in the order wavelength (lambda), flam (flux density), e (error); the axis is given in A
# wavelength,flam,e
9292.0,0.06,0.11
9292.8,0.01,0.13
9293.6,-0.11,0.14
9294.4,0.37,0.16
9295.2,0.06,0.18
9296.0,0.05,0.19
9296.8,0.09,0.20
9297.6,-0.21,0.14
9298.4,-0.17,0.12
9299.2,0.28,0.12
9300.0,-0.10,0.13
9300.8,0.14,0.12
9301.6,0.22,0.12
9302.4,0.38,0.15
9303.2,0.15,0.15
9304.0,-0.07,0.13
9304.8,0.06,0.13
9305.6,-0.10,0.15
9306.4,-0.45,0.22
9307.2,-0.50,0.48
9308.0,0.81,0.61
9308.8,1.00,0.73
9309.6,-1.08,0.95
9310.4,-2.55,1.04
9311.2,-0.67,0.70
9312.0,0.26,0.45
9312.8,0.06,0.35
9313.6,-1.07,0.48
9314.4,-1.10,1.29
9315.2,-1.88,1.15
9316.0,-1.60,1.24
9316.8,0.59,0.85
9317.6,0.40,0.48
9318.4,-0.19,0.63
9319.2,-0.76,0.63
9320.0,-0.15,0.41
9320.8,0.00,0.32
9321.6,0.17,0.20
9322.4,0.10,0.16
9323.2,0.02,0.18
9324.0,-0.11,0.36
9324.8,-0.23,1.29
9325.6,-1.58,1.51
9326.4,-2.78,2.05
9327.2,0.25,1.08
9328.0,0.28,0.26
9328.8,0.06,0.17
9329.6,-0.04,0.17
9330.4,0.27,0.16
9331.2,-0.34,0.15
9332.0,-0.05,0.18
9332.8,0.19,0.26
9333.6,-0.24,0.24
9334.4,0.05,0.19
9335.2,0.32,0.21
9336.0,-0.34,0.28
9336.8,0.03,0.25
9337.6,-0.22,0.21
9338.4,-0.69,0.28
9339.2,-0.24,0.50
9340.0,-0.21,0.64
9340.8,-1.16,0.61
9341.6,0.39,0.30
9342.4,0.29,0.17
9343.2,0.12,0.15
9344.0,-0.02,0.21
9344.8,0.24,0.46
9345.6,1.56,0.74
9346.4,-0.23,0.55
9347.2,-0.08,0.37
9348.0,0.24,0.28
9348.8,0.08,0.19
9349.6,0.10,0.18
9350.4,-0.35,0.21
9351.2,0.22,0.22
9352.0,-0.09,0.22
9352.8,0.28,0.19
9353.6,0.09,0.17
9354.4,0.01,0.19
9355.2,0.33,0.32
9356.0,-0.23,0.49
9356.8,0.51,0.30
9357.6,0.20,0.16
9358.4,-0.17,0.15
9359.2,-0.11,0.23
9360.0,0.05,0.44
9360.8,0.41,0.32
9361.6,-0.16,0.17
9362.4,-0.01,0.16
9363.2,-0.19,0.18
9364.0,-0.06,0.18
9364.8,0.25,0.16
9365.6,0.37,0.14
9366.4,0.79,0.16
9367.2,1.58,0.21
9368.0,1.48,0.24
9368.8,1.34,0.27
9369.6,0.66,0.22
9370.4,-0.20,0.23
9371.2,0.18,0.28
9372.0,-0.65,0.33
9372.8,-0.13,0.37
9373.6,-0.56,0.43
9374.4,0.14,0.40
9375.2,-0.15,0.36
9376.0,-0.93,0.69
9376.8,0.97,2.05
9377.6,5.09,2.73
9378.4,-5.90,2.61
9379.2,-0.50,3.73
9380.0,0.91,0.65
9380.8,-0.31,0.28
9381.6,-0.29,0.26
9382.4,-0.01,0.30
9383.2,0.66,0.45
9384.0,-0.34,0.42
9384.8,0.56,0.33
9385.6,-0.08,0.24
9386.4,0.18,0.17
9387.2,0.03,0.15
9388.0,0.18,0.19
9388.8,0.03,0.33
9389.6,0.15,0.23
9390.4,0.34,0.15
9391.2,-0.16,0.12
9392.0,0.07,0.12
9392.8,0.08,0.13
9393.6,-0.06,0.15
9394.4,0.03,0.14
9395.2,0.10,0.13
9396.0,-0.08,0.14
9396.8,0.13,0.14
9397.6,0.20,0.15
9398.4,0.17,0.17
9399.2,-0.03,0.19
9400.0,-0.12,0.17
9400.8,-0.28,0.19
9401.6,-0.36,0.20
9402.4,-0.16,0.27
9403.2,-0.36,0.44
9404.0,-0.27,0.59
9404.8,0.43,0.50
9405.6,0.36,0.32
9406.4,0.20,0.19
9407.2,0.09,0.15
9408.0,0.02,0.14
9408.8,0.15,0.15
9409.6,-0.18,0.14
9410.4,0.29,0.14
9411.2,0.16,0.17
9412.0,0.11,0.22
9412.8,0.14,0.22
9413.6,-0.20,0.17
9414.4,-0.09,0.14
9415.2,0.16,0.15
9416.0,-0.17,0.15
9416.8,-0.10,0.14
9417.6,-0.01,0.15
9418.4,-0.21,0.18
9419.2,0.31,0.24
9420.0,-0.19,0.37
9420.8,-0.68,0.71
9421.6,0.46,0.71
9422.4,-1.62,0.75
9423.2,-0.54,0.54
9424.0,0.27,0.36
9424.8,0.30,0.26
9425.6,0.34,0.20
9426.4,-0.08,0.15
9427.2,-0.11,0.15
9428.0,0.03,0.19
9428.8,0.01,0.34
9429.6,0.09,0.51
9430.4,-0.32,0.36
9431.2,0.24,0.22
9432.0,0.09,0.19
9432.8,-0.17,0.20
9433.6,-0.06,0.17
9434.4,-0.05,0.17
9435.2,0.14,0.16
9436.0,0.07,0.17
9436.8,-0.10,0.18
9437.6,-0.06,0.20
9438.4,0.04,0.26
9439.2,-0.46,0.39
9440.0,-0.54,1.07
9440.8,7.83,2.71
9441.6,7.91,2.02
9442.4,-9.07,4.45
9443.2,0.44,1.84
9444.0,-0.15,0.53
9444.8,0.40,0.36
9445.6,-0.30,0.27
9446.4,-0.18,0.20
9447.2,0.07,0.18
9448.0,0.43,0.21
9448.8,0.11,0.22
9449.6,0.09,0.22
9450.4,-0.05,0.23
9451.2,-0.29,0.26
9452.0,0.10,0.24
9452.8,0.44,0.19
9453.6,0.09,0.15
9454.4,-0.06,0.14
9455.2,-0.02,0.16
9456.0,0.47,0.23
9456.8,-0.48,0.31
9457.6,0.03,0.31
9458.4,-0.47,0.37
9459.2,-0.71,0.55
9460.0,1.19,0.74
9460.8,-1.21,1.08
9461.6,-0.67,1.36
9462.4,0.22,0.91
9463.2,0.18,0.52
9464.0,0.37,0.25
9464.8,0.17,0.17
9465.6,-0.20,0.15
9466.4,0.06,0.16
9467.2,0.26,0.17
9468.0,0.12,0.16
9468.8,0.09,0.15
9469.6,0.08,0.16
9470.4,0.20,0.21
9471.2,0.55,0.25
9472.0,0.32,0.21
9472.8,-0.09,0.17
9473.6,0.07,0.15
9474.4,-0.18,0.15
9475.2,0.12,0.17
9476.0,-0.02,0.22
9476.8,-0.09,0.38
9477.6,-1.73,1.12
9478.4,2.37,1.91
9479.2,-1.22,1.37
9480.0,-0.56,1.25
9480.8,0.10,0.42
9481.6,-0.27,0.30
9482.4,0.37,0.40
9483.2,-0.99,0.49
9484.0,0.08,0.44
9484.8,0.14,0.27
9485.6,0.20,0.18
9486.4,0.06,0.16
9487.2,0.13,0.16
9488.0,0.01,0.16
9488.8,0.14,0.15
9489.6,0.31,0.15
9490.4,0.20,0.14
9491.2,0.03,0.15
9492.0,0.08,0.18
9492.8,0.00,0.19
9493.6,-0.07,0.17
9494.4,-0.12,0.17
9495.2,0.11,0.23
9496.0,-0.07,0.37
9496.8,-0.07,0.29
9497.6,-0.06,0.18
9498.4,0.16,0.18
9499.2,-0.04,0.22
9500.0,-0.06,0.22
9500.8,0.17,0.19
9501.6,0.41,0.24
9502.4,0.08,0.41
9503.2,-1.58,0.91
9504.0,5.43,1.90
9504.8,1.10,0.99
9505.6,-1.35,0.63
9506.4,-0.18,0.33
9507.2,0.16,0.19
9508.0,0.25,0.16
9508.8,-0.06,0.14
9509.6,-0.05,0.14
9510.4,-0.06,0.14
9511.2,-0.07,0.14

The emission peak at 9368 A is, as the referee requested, Hbeta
